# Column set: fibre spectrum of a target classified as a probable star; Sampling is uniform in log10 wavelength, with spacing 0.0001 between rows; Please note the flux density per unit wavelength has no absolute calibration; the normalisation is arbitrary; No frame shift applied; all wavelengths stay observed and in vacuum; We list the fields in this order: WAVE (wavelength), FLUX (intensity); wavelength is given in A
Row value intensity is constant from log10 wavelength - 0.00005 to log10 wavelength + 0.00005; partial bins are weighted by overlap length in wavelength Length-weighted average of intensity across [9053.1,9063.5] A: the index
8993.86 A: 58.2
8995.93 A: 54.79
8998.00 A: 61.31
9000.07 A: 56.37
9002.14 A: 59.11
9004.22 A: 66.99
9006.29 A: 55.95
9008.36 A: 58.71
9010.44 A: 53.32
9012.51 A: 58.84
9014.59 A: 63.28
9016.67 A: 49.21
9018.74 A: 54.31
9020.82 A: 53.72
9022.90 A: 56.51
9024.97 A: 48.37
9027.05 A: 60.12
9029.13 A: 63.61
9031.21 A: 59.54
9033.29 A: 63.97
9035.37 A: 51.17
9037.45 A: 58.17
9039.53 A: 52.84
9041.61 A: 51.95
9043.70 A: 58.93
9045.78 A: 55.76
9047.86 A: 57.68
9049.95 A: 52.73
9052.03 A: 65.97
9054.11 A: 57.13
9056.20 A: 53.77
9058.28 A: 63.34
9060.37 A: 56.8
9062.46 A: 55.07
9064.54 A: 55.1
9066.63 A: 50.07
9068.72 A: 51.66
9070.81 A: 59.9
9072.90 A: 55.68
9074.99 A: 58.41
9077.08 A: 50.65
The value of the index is 57.2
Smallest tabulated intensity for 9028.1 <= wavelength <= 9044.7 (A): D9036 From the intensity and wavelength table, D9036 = 51.17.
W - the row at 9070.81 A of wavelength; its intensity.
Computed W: 59.9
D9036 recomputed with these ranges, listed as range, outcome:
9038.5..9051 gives 51.95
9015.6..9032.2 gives 48.37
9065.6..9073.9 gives 50.07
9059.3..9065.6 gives 55.07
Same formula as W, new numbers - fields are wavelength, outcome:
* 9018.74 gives 54.31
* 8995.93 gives 54.79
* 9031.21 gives 59.54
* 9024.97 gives 48.37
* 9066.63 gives 50.07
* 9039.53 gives 52.84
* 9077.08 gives 50.65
